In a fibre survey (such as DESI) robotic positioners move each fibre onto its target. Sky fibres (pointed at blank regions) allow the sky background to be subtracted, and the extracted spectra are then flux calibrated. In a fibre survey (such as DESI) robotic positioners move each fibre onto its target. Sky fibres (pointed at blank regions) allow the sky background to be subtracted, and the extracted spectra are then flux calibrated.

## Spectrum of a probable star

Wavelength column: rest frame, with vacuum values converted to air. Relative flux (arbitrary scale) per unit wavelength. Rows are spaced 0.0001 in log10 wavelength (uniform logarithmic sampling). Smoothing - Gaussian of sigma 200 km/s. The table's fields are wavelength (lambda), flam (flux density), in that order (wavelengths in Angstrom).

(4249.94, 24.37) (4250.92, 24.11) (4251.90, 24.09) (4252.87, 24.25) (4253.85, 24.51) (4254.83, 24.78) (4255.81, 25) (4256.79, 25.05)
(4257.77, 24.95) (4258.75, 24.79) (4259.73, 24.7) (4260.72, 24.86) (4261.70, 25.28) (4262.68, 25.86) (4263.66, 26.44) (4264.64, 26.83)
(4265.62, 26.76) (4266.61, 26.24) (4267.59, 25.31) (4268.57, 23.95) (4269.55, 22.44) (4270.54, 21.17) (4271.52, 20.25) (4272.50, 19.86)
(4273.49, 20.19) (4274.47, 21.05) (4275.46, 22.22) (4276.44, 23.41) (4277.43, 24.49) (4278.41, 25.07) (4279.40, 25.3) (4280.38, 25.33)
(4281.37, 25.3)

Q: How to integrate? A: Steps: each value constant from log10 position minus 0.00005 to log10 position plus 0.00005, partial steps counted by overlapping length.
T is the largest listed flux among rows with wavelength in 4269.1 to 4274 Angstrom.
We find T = 22.44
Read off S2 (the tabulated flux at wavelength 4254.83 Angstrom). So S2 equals 24.78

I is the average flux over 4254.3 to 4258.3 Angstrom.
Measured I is 24.9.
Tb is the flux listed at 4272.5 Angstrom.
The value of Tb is 19.86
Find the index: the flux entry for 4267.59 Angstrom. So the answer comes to 25.31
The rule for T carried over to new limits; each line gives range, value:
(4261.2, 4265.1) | 26.83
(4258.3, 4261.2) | 24.86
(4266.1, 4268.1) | 26.24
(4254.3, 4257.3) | 25.05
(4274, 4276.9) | 23.41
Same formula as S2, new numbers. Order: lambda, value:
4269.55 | 22.44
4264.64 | 26.83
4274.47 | 21.05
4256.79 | 25.05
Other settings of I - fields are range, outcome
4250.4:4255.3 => 24.4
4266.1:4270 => 24.5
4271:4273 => 20.1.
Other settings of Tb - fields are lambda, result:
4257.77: 24.95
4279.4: 25.3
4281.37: 25.3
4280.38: 25.33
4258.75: 24.79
